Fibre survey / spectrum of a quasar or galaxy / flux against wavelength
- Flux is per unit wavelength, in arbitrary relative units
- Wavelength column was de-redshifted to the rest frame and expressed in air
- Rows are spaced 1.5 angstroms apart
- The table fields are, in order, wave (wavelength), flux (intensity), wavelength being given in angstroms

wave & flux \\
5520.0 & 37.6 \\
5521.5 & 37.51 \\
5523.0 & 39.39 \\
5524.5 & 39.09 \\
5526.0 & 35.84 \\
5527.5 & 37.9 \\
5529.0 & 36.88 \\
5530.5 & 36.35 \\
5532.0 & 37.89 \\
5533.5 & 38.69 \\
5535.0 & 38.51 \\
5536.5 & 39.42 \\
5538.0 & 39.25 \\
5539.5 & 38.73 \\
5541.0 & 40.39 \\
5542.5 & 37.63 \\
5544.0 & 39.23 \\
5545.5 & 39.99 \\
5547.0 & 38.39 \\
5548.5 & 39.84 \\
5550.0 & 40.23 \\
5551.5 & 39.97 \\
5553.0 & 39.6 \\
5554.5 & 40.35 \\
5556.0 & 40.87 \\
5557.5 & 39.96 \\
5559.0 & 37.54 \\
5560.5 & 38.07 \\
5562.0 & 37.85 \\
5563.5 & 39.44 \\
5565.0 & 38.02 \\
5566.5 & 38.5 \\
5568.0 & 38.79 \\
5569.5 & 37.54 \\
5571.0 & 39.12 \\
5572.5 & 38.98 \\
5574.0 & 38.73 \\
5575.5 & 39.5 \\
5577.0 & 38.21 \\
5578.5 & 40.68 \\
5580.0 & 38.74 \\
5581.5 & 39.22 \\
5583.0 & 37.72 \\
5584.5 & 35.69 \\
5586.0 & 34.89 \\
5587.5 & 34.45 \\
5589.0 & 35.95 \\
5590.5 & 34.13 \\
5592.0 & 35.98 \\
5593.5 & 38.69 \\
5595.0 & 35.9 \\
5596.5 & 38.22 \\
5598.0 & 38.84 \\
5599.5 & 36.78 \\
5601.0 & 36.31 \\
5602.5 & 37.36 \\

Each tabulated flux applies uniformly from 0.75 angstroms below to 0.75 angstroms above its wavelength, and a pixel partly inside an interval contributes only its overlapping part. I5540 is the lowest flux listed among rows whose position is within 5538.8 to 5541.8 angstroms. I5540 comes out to 38.73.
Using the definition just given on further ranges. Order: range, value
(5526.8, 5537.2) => 36.35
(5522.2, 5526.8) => 35.84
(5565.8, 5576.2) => 37.54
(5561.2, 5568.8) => 37.85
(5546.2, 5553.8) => 38.39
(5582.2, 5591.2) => 34.13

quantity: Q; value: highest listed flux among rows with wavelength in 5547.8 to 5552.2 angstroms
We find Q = 40.23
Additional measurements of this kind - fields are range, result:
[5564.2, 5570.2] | 38.79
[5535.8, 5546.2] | 40.39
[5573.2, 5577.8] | 39.5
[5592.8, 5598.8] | 38.84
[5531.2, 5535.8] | 38.69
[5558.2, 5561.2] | 38.07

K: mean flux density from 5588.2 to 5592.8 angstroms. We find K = 35.4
